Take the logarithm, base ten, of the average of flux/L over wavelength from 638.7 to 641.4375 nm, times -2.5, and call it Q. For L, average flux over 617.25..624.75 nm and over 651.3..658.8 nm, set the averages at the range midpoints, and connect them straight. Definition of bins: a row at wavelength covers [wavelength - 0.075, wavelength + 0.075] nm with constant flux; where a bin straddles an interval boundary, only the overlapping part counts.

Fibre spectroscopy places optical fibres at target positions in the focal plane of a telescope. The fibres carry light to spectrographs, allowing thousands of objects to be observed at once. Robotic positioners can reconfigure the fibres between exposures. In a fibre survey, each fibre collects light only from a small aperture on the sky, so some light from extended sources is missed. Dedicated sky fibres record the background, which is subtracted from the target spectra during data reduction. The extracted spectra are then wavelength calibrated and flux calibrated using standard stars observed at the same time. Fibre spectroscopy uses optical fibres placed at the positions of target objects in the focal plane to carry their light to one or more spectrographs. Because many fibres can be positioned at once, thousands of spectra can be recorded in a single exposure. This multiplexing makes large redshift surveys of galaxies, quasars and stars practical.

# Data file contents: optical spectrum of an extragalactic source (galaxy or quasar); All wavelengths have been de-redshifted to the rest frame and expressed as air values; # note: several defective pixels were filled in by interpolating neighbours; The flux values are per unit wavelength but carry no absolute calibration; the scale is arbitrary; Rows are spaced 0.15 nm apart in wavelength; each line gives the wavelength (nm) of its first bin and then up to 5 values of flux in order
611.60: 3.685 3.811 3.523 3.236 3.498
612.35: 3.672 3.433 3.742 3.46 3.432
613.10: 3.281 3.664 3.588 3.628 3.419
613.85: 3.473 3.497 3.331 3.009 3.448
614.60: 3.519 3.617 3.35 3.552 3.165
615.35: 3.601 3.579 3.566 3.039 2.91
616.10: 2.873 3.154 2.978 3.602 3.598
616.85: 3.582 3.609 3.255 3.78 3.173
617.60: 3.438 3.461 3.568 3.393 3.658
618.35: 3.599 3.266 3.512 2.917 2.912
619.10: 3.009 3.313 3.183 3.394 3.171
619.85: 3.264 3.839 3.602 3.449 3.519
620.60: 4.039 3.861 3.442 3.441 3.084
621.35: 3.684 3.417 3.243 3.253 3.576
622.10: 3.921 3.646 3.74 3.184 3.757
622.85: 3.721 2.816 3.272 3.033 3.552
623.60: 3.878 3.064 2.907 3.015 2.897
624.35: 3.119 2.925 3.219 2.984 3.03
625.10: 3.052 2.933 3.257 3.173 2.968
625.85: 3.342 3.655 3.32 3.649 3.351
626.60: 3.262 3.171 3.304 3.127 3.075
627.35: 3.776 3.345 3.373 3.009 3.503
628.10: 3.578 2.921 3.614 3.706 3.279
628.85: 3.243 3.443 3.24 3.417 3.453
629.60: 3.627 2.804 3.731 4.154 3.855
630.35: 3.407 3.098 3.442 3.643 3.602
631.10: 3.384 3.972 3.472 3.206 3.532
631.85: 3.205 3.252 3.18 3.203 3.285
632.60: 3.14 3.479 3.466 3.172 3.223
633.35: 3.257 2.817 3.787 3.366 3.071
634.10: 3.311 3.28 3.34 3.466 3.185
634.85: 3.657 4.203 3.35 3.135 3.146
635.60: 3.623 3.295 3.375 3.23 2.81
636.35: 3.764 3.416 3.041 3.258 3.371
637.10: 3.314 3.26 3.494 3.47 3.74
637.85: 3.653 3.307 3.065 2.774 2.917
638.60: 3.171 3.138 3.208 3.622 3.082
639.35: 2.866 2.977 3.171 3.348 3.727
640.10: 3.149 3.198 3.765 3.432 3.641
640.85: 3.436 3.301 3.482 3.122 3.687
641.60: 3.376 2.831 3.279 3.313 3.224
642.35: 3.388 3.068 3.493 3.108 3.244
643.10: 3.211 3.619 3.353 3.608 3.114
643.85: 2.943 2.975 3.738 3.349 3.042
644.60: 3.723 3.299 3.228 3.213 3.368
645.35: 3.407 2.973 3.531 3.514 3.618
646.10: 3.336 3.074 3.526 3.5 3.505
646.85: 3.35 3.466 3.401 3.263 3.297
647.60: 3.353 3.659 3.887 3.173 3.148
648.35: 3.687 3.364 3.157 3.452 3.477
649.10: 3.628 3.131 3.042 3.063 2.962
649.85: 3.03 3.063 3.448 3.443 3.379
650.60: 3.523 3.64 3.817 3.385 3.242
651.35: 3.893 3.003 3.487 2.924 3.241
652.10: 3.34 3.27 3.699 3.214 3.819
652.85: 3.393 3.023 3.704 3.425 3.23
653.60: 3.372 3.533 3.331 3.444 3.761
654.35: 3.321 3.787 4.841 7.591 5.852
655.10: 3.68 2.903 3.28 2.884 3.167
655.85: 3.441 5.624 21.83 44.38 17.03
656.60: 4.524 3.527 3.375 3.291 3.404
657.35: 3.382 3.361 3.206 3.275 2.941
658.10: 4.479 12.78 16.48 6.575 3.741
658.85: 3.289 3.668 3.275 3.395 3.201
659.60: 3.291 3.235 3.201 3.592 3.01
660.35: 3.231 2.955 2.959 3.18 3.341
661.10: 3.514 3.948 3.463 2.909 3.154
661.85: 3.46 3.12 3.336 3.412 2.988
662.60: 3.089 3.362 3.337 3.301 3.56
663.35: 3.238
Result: 0.36 mag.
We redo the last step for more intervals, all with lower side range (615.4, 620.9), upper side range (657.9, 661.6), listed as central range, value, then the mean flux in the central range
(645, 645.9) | 0.21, 3.35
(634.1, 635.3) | 0.10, 3.46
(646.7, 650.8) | 0.23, 3.35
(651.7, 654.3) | 0.24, 3.4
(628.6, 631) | 0.06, 3.47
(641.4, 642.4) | 0.20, 3.29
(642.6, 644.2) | 0.21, 3.3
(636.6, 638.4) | 0.17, 3.31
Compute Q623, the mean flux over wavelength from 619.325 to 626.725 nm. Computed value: 3.35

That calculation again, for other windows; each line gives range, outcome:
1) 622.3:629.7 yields 3.29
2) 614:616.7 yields 3.32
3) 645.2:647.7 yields 3.38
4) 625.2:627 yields 3.28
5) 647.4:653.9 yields 3.37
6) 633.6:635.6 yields 3.41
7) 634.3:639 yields 3.33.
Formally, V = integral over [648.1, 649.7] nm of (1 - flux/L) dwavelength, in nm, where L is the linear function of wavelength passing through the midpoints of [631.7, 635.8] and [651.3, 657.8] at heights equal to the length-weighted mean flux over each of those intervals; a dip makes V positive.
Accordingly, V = 0.497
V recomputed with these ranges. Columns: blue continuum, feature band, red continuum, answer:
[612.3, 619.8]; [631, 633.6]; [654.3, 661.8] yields 0.56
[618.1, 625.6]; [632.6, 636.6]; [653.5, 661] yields 0.76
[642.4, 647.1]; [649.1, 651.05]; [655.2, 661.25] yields 0.46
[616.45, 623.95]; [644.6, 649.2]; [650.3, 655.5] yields 0.27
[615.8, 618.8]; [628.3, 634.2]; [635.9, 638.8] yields -0.16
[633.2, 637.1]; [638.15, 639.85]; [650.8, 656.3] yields 0.24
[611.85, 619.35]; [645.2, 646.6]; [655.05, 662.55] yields 0.41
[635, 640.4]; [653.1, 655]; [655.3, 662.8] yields 0.32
